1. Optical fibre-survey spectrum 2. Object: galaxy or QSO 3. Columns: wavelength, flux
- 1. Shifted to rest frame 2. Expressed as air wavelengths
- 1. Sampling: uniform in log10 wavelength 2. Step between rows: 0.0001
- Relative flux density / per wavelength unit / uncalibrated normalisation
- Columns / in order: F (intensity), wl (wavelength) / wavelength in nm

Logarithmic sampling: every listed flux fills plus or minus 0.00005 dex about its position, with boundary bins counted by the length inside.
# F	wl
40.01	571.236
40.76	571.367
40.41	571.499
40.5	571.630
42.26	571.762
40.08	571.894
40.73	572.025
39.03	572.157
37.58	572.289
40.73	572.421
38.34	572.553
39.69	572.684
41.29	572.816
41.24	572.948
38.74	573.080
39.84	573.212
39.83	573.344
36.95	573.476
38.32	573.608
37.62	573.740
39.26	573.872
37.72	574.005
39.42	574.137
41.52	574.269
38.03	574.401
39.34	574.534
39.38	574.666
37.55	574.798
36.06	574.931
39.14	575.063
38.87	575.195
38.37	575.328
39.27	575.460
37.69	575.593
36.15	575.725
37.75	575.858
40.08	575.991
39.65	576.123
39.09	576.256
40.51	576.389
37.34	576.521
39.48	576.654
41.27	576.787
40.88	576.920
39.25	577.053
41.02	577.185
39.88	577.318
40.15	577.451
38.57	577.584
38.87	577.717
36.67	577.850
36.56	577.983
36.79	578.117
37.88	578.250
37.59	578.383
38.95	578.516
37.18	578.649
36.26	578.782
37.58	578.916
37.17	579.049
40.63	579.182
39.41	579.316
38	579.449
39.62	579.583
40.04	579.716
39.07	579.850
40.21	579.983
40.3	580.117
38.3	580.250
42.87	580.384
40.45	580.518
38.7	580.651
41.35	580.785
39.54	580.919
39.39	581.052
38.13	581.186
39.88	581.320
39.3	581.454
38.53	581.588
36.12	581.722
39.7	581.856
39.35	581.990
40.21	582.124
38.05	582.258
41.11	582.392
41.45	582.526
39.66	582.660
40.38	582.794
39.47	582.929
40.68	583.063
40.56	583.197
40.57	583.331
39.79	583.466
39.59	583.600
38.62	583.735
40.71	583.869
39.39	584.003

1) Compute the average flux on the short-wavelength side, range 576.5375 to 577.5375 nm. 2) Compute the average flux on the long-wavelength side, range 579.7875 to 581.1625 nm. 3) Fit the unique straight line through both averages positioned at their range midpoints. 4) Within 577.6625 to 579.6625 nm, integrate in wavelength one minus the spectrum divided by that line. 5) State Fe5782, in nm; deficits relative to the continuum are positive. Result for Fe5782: 0.10 nm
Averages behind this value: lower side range 40.1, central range 37.9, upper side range 40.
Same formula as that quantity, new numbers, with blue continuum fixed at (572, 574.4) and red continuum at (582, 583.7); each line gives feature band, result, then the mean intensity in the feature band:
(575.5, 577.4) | 0.01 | 39.3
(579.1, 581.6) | 0.01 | 39.7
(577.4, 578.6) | 0.05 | 38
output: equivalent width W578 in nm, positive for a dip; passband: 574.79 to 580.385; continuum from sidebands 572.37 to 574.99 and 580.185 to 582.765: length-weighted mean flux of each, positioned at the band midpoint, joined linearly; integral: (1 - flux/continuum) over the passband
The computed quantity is 0.08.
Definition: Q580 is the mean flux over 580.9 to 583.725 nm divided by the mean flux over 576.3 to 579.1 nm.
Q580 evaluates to 1.0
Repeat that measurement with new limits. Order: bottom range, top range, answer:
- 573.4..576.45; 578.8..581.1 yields 1.02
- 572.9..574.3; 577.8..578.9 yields 0.95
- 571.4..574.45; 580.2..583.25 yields 1.00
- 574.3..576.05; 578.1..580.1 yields 1.00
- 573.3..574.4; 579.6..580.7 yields 1.03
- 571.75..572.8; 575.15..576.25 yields 0.97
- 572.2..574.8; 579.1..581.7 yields 1.01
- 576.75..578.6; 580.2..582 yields 1.01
